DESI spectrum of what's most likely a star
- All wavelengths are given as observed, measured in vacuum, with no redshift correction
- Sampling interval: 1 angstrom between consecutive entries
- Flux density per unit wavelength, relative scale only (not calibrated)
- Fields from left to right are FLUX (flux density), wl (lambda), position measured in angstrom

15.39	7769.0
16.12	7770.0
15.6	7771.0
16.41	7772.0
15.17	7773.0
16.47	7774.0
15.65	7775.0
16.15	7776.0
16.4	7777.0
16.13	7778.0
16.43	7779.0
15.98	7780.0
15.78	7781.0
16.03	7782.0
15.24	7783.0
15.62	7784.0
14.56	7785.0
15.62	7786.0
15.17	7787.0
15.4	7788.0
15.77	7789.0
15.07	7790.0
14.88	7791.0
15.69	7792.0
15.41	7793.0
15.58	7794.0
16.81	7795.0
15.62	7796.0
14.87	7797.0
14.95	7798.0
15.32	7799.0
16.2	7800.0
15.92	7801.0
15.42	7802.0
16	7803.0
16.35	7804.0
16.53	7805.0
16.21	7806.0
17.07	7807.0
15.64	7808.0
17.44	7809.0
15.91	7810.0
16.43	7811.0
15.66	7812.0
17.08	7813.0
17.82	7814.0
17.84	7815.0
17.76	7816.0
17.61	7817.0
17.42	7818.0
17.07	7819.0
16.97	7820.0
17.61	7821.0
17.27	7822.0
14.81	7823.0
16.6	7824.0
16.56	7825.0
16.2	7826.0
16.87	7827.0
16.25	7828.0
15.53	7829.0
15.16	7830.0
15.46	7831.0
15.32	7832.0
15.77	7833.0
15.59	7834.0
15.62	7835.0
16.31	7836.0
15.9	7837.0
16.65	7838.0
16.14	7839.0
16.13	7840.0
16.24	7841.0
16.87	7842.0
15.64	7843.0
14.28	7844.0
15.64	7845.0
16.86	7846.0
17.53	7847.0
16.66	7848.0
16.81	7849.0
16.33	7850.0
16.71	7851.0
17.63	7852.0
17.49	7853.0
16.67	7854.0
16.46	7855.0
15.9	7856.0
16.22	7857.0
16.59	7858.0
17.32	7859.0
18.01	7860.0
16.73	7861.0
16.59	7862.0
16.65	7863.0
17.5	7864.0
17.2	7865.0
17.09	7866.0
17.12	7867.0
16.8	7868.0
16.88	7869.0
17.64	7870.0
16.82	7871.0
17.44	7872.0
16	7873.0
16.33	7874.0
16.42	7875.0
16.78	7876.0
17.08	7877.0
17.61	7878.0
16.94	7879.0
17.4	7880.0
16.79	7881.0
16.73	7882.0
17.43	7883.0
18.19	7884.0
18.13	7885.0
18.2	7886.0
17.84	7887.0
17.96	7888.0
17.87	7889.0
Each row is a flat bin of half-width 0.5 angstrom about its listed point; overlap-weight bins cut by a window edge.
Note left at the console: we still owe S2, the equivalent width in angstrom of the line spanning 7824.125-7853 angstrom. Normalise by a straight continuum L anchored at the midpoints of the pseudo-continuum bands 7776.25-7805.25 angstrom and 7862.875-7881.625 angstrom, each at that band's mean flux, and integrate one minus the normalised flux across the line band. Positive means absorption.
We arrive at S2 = 0.4 angstrom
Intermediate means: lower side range 15.7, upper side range 17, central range 16.2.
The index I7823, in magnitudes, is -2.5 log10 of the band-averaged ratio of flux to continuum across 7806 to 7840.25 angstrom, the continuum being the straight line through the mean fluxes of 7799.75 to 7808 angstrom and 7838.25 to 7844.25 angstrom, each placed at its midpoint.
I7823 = -0.03 mag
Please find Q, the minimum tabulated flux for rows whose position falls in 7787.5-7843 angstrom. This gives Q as 14.81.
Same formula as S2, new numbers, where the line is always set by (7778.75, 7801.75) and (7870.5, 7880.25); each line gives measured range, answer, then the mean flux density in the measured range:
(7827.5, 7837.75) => 0.3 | 15.7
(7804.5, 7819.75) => -1.0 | 16.9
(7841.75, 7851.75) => 0.0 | 16.4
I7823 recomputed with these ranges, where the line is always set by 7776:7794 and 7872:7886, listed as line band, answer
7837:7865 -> 0.00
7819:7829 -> -0.02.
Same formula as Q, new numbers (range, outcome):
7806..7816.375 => 15.64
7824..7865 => 14.28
